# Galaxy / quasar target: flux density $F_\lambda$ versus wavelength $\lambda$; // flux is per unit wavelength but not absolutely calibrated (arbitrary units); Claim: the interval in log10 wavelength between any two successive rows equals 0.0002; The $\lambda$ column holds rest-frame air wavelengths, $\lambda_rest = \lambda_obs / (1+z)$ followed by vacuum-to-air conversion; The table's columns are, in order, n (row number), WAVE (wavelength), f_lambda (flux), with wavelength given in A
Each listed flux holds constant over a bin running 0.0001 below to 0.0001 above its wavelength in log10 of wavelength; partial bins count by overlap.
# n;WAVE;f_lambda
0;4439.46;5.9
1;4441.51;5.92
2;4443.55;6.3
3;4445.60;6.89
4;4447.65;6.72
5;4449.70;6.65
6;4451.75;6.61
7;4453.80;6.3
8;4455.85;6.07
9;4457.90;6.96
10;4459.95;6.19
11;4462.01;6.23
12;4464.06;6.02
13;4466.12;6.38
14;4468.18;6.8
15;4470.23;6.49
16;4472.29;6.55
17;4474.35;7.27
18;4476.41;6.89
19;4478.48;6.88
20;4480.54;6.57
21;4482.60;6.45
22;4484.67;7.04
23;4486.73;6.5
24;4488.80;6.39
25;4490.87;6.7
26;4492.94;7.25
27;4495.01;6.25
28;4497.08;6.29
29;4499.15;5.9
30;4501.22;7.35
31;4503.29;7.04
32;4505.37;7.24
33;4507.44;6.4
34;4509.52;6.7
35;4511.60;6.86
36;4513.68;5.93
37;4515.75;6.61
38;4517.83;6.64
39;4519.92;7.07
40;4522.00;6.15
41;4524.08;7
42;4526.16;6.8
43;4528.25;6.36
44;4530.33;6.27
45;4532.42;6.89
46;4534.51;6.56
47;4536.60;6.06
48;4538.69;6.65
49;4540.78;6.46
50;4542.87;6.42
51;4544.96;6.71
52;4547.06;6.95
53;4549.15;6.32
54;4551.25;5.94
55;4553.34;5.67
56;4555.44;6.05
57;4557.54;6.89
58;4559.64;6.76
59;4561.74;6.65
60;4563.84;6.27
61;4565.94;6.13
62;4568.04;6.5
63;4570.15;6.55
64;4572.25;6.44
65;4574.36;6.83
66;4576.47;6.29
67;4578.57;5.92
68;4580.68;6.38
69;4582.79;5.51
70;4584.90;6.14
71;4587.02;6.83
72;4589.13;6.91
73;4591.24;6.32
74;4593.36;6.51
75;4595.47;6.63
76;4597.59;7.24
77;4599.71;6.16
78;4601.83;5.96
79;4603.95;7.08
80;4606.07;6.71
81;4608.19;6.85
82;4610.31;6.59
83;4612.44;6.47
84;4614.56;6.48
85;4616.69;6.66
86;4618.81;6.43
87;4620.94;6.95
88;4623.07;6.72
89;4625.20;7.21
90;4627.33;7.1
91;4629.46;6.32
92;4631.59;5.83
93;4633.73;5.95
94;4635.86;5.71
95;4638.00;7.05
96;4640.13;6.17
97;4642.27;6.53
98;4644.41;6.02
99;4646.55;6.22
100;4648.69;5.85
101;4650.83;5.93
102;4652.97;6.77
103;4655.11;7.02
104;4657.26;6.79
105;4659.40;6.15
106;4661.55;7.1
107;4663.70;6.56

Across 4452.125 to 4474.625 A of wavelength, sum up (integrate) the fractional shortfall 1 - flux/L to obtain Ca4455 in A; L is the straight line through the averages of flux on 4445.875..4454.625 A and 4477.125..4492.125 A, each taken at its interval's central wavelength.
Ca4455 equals 0.6 A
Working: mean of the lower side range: 6.6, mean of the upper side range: 6.66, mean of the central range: 6.46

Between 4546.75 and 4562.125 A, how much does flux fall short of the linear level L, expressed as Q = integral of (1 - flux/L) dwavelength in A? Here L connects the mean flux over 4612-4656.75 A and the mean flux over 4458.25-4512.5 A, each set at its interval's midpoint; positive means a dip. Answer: 0.4 A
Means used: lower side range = 6.64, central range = 6.37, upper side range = 6.45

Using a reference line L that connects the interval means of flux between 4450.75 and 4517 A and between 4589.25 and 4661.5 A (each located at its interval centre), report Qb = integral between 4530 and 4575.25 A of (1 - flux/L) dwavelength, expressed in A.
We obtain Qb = 0.7 A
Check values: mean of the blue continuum 6.6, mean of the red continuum 6.51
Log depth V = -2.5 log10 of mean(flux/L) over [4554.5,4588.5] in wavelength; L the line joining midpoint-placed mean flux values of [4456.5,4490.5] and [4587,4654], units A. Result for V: 0.02 mag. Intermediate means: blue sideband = 6.6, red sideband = 6.5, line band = 6.39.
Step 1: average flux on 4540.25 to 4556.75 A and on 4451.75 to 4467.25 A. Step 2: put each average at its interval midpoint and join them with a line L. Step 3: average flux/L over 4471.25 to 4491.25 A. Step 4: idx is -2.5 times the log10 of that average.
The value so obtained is -0.07 mag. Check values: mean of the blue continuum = 6.33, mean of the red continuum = 6.32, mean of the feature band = 6.72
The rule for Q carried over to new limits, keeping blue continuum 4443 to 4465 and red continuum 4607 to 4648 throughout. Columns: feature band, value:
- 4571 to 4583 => 0.4 A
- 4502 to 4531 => -0.9 A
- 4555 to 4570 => 0.0 A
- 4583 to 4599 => -0.3 A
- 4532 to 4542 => 0.0 A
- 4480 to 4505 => -0.8 A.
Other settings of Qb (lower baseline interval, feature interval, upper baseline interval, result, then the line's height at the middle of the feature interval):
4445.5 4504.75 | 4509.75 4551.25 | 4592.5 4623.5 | 0.4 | 6.62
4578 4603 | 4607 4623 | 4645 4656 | -0.7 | 6.37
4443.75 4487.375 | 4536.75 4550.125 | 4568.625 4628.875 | 0.0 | 6.57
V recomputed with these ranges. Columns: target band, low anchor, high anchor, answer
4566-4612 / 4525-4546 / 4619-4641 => 0.004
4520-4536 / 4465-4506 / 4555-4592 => -0.004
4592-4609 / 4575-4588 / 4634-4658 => -0.066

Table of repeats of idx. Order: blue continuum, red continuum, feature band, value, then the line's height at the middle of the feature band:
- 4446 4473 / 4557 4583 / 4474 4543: -0.03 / 6.44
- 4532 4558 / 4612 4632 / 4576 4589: 0.05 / 6.52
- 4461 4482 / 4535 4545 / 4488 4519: -0.02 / 6.53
